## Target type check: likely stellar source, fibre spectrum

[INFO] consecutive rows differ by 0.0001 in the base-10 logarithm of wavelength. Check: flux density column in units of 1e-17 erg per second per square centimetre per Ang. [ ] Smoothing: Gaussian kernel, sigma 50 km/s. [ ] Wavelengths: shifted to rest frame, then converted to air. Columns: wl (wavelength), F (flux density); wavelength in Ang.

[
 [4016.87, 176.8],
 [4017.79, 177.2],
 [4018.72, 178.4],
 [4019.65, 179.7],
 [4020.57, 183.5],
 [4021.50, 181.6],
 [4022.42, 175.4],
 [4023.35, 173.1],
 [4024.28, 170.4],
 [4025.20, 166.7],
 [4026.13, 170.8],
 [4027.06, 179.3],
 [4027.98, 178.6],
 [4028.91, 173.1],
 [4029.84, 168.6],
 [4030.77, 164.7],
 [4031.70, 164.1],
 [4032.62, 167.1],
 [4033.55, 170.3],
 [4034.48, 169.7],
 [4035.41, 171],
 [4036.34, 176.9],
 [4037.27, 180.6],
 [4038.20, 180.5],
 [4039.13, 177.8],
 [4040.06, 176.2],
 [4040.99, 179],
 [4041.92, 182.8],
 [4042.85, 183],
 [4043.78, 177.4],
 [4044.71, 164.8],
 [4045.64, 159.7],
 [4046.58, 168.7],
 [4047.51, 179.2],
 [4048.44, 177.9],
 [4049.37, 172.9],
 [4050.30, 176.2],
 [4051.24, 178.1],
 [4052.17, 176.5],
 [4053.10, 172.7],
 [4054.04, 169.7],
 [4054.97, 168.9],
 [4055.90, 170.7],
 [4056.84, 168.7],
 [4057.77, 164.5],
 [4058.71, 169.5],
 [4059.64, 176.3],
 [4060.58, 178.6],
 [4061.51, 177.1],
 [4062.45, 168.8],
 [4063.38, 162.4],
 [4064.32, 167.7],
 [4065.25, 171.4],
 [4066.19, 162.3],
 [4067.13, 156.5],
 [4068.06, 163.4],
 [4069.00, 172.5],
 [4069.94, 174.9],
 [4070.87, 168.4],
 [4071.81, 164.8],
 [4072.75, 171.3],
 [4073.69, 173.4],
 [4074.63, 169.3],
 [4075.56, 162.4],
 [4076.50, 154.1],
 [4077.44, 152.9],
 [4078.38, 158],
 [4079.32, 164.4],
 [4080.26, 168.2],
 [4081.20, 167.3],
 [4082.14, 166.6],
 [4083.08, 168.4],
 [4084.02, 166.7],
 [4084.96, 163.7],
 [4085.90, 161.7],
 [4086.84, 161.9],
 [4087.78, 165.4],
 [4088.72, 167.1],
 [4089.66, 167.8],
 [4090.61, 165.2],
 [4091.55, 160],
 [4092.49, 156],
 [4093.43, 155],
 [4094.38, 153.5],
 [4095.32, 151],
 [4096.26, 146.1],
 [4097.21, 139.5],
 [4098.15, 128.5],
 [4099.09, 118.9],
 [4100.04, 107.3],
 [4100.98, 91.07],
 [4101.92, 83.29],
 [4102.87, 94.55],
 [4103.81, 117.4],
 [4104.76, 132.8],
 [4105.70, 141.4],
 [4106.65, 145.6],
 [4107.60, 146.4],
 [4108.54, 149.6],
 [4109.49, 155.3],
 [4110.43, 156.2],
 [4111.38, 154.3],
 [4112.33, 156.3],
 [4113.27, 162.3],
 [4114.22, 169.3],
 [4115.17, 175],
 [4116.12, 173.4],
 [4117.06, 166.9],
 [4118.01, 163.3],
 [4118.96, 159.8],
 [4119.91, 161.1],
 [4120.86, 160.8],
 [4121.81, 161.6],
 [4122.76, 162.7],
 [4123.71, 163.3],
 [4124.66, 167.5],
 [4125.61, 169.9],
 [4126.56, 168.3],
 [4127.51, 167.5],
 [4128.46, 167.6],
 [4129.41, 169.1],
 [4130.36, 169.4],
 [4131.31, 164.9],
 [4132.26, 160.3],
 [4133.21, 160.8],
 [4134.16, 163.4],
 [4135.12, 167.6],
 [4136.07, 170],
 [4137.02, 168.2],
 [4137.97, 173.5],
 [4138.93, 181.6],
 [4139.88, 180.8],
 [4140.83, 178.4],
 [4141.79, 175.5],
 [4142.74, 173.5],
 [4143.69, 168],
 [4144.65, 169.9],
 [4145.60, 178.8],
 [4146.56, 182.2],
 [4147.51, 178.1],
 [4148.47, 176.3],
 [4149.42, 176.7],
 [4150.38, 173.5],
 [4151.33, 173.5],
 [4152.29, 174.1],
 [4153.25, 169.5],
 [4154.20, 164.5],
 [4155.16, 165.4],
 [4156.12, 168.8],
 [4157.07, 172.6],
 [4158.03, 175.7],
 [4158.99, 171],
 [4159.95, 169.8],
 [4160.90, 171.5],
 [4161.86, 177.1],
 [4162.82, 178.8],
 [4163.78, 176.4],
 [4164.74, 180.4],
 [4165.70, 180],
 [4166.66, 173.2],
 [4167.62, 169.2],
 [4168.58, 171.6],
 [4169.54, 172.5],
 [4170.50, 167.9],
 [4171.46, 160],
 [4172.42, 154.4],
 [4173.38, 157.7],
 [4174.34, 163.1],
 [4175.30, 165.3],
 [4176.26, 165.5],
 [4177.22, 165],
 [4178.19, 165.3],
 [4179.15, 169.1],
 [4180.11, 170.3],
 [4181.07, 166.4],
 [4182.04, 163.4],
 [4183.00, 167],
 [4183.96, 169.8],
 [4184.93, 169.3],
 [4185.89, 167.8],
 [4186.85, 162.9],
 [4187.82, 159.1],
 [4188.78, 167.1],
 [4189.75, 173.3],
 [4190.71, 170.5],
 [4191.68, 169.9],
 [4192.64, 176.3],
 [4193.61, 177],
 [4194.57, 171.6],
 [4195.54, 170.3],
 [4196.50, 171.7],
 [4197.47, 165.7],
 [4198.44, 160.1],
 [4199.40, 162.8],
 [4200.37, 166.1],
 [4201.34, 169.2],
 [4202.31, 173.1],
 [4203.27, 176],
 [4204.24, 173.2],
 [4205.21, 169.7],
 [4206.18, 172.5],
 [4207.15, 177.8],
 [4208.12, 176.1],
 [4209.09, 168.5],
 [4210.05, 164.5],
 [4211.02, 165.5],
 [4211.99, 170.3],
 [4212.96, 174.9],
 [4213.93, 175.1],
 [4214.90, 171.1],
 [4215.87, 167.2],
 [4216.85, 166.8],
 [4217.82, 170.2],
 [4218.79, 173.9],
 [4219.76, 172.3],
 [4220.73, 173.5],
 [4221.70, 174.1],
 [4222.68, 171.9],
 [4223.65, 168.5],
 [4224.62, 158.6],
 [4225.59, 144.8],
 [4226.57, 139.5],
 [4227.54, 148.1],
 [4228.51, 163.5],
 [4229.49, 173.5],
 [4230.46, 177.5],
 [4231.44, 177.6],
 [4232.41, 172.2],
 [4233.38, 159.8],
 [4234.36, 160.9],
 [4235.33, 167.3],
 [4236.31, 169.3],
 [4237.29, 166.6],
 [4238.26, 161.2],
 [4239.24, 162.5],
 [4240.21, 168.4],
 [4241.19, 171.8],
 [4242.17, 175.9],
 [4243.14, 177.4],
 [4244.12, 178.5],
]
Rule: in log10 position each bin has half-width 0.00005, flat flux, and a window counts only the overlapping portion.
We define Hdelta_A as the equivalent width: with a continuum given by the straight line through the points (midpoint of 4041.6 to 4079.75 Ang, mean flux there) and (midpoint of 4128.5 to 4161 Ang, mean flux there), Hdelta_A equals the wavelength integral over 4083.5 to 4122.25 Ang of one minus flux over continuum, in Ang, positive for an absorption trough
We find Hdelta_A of 4.9 Ang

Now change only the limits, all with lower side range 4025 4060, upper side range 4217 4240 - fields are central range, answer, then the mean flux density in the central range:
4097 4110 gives 3.5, 125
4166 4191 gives 0.2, 167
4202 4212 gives -0.3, 172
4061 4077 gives 0.5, 167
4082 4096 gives 0.8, 162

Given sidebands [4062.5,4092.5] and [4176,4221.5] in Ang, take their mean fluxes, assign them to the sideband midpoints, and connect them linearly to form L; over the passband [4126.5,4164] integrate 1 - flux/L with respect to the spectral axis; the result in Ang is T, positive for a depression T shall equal -1.0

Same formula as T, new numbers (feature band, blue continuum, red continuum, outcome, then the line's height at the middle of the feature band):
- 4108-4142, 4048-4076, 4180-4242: 0.7 Ang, 169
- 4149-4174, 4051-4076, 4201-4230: -0.3 Ang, 169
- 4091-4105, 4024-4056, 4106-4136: 3.1 Ang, 166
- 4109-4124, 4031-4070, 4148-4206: 0.7 Ang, 171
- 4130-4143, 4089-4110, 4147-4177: -1.1 Ang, 157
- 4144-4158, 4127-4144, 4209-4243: -0.3 Ang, 170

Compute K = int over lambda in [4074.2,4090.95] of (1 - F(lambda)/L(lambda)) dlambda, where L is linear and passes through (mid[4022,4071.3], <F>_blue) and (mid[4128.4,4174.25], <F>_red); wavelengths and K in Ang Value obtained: 0.8 Ang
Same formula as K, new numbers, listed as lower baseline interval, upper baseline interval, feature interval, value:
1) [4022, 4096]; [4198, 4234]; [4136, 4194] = -0.9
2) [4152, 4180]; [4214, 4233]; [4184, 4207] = -0.2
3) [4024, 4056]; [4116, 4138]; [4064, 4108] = 4.4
